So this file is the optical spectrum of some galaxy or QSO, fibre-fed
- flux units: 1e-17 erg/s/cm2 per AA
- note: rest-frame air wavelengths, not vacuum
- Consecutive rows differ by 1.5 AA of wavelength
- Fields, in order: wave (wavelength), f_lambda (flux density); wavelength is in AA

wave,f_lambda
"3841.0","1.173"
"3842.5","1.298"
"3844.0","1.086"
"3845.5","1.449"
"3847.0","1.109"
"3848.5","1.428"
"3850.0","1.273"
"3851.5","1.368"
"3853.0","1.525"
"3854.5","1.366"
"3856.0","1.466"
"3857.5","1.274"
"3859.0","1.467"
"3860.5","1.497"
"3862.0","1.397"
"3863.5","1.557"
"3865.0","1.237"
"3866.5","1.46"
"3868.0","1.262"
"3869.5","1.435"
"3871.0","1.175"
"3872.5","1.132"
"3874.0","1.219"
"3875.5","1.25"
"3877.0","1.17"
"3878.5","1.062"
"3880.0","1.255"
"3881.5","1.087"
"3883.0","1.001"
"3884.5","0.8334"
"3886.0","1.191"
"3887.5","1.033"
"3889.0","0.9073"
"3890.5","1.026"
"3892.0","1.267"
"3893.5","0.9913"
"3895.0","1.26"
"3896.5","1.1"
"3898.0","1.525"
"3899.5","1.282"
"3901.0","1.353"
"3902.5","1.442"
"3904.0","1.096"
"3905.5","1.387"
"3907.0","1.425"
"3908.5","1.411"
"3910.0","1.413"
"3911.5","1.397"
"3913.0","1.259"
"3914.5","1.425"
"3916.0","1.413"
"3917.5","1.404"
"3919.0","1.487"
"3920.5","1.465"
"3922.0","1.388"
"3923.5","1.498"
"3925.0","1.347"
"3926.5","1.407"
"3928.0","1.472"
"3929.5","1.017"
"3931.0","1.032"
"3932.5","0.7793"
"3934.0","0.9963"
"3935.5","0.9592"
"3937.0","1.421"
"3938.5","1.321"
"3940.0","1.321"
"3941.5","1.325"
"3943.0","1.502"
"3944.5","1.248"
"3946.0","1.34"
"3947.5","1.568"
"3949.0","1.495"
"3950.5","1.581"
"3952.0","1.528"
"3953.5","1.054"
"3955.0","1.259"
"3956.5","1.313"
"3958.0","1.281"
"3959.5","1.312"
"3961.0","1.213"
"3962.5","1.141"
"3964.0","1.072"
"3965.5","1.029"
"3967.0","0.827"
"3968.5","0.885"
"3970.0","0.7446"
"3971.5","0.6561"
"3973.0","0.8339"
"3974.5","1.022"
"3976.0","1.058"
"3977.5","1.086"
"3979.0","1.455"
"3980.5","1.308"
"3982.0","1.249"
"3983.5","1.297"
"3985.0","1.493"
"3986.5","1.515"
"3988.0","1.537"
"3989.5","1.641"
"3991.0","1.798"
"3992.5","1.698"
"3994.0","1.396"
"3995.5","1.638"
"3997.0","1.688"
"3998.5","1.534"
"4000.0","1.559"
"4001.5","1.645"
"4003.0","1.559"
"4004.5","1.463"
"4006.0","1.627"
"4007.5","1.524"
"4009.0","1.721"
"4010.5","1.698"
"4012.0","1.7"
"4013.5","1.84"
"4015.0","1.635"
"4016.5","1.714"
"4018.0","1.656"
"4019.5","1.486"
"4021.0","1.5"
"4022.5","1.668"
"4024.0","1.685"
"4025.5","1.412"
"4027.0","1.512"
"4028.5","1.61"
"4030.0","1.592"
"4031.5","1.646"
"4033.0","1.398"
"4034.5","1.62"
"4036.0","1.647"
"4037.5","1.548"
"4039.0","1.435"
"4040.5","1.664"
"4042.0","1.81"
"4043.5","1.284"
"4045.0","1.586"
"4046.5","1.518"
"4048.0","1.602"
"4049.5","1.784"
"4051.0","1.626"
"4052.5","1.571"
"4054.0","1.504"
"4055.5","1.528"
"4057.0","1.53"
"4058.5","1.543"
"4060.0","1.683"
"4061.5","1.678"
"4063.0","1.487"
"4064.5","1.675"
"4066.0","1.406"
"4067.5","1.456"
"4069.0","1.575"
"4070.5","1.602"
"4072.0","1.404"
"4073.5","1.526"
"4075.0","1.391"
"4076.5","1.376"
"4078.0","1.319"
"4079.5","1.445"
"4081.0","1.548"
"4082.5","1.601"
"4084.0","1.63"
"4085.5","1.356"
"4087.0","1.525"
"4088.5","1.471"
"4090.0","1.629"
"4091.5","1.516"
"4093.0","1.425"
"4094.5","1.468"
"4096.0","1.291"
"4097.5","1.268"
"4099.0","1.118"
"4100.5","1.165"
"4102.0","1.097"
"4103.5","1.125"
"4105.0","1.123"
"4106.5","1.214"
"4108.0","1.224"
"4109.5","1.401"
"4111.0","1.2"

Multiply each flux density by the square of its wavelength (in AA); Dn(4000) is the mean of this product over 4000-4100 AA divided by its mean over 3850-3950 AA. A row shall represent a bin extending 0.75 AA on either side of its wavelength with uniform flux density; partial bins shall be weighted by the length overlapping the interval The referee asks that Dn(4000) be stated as 1.3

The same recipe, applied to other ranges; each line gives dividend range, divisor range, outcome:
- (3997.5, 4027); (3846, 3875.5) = 1.29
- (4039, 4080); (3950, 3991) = 1.33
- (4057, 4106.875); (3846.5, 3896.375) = 1.28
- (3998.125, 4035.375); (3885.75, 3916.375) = 1.34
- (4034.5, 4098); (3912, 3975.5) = 1.32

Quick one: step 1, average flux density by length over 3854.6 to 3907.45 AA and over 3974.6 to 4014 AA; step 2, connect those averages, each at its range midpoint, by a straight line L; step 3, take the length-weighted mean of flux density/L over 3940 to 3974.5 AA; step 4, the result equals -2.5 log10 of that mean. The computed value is 0.19 mag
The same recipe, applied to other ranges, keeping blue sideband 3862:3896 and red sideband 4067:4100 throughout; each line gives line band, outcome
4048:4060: -0.13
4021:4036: -0.14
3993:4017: -0.20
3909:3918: -0.13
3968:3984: 0.24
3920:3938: 0.01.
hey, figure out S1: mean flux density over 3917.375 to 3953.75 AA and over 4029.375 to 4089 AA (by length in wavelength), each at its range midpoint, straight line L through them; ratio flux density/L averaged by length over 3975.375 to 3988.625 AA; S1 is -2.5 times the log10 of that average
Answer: 0.055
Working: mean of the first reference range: 1.32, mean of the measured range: 1.33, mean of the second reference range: 1.54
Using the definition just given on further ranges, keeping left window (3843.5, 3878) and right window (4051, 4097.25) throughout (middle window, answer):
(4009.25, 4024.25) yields -0.141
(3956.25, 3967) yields 0.211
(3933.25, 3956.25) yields 0.057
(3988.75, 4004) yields -0.122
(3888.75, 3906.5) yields 0.109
